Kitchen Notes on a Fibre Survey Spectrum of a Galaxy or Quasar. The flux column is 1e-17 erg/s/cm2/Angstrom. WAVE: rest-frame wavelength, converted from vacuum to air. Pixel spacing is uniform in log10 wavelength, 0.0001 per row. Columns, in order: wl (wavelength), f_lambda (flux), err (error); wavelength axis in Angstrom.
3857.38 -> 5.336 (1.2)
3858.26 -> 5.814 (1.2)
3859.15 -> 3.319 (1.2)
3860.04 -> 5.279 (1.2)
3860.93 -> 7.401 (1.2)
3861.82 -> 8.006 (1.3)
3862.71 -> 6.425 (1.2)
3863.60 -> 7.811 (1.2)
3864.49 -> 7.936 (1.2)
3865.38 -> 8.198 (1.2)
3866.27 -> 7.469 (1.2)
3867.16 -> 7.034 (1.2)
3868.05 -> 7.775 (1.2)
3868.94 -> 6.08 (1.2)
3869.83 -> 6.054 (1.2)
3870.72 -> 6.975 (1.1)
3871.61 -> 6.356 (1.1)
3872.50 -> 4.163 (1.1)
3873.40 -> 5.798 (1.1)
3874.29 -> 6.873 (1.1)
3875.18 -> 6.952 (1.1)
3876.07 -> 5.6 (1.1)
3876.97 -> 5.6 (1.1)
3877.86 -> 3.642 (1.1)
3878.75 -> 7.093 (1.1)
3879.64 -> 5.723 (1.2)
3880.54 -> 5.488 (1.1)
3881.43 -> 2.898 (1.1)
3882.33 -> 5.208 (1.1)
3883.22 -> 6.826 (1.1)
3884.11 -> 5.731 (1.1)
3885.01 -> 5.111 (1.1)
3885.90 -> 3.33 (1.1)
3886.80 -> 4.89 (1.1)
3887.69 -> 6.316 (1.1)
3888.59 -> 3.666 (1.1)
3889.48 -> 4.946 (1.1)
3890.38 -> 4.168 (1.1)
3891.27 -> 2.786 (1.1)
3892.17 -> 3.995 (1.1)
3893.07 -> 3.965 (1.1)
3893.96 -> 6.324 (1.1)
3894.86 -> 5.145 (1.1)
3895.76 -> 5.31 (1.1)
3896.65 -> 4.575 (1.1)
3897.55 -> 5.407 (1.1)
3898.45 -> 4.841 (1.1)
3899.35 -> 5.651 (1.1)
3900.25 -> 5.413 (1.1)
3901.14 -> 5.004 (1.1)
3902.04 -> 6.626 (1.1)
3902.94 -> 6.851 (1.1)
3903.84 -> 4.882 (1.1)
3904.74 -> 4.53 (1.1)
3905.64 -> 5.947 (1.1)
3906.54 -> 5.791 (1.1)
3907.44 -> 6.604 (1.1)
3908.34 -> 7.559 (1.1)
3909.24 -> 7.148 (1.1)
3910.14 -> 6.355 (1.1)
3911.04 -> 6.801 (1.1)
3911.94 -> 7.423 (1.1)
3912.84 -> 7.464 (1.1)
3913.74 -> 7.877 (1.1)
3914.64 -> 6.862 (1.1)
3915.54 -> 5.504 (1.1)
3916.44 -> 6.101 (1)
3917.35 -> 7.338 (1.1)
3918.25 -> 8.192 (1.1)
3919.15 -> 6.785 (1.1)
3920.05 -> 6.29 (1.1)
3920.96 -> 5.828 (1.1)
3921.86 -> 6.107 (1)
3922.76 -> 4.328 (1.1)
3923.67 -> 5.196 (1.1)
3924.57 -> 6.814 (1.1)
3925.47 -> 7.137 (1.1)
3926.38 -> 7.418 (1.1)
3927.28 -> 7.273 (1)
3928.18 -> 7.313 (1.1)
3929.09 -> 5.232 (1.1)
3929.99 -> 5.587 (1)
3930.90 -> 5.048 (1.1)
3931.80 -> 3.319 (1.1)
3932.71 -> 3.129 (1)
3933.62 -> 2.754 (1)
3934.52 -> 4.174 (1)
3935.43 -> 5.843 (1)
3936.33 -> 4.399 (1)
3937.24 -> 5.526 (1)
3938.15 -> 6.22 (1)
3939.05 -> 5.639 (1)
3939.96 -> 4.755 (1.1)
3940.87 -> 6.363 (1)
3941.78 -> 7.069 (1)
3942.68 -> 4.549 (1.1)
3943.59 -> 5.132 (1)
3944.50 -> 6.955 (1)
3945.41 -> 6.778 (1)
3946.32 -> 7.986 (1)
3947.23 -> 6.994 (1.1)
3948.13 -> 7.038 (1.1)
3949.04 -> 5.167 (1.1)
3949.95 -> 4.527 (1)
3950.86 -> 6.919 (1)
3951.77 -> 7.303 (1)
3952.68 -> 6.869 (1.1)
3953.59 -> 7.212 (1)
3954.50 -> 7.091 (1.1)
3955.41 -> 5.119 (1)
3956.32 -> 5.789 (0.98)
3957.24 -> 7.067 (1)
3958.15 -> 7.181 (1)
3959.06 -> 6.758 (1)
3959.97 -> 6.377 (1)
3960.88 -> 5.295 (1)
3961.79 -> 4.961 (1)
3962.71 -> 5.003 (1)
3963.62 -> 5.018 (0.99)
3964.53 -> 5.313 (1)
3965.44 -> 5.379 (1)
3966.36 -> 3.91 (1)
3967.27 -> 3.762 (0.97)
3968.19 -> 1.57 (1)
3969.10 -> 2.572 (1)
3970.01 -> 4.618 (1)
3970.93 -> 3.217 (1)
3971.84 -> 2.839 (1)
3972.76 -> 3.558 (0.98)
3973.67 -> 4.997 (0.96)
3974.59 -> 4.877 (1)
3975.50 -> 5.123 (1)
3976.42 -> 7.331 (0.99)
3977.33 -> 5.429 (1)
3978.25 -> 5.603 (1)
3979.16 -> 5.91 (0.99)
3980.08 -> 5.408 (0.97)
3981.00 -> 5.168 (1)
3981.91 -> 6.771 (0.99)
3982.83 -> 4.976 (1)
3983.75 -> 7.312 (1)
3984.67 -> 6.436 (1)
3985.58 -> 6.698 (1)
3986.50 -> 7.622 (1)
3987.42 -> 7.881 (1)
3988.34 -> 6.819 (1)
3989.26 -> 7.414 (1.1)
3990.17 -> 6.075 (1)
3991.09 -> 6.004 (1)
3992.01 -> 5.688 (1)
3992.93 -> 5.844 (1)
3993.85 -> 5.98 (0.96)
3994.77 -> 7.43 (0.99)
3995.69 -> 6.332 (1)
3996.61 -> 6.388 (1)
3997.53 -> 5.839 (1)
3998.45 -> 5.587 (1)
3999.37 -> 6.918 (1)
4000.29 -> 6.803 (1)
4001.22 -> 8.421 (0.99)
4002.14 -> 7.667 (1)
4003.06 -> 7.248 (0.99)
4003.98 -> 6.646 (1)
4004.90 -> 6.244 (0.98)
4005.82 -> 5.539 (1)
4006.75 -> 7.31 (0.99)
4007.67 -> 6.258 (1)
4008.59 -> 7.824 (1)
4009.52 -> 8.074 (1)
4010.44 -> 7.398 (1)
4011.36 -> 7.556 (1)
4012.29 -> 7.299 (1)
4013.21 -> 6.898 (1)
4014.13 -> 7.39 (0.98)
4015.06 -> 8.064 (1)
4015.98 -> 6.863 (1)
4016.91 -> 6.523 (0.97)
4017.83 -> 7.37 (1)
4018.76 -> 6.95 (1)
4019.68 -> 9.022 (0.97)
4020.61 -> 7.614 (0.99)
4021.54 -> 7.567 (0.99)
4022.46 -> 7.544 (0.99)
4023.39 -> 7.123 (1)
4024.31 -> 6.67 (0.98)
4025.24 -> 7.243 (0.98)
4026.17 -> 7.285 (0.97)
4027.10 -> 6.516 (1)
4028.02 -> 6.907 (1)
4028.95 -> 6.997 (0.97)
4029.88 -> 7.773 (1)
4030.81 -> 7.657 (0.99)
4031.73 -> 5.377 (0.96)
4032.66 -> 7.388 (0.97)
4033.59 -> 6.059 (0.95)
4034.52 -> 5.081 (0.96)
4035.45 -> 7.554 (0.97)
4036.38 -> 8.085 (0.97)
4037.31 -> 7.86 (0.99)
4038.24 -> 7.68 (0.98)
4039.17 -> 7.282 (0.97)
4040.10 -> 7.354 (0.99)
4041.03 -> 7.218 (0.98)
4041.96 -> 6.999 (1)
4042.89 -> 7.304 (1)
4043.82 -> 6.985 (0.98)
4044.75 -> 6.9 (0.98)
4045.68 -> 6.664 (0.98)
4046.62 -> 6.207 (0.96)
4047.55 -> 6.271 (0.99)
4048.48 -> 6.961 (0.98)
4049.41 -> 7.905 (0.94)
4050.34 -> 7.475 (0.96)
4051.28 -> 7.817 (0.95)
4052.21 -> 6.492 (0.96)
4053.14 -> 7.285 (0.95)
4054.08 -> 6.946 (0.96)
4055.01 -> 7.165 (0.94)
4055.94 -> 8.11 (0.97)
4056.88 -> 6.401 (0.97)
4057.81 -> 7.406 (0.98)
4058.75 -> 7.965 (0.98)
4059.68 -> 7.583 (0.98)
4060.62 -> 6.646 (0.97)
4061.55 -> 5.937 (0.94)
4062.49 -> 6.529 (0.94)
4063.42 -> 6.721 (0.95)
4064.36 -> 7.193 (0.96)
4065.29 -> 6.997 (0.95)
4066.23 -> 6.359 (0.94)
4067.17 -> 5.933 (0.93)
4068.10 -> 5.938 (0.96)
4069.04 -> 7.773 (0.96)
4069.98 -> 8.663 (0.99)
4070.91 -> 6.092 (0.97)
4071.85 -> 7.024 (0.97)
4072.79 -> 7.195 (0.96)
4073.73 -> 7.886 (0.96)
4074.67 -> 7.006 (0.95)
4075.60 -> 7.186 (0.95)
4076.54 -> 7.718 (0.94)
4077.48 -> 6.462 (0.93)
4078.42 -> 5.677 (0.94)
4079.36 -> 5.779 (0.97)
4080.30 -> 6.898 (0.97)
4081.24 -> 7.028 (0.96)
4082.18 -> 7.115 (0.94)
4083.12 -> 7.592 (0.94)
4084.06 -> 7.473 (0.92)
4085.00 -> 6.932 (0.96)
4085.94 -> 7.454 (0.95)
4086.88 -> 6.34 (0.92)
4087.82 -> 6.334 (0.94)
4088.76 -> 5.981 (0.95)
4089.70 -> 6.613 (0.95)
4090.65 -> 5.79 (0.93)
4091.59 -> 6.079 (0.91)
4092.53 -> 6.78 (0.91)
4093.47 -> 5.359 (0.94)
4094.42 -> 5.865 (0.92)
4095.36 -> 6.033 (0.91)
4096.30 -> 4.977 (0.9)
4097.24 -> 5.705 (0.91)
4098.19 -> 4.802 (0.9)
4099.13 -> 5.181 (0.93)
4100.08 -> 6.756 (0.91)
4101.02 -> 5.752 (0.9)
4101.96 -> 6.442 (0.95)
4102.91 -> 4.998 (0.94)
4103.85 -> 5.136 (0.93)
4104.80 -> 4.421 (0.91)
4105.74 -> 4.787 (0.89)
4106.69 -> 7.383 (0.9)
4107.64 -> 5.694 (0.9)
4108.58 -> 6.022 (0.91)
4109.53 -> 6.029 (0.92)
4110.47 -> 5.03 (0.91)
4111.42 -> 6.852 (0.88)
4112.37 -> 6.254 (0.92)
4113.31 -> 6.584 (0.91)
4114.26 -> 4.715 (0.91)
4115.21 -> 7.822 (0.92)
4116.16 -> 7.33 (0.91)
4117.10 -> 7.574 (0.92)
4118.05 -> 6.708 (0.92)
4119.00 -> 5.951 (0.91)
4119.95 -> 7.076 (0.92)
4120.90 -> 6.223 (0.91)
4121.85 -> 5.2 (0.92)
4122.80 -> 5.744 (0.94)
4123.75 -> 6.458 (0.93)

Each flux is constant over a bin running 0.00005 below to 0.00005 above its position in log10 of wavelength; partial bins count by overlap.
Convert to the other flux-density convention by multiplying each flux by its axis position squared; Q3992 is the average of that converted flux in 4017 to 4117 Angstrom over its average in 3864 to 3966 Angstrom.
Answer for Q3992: 1.24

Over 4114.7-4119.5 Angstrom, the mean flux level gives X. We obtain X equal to 7.06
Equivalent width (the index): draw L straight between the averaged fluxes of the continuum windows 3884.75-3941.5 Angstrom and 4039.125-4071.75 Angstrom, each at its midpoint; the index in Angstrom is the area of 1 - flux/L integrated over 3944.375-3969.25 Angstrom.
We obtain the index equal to 1.0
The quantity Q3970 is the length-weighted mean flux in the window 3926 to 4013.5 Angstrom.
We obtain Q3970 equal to 5.94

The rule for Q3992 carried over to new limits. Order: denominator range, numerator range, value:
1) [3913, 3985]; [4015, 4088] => 1.31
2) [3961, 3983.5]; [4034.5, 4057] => 1.56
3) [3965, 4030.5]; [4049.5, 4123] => 1.07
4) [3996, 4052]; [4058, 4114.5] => 0.93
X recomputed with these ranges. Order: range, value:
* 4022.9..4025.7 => 7.02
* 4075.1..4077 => 7.47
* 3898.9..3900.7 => 5.54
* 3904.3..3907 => 5.43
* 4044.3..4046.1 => 6.79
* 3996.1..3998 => 6.12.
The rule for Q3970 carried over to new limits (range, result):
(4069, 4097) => 6.68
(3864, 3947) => 5.82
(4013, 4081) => 7.06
